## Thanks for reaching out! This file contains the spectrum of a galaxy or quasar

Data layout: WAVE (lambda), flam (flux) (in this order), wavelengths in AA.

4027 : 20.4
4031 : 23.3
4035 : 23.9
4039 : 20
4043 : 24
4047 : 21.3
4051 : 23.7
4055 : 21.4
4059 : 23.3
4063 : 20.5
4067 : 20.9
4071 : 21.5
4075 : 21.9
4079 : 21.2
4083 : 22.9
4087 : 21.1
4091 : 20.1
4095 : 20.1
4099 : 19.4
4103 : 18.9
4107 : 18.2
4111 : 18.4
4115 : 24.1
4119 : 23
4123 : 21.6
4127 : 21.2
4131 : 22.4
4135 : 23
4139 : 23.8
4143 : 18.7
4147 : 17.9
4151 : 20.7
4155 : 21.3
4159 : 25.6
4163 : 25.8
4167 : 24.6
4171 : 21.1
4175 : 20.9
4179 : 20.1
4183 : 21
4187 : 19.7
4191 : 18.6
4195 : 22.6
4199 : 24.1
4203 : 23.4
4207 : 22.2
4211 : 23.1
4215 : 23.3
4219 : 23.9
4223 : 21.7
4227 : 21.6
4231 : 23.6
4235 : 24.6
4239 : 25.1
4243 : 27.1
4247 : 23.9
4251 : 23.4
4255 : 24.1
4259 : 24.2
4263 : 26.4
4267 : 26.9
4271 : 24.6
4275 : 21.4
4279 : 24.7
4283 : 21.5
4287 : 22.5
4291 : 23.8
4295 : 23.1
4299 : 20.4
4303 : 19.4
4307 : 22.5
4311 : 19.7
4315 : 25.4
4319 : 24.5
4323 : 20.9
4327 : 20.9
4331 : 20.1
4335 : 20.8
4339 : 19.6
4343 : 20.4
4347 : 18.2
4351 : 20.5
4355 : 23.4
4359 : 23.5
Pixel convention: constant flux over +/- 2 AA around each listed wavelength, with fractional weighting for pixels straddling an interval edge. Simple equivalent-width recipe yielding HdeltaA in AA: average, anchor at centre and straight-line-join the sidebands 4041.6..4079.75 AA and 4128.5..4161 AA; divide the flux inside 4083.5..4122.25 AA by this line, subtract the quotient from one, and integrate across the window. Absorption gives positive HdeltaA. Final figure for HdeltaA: 2.3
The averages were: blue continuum 22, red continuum 21.7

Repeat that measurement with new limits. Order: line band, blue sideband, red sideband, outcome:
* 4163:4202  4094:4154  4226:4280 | 1.3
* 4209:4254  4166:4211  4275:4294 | -3.1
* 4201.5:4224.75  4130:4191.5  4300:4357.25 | -1.6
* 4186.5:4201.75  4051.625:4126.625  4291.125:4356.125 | -0.2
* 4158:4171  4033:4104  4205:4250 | -1.1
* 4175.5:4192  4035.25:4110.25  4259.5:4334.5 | 1.4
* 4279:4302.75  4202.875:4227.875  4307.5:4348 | -0.6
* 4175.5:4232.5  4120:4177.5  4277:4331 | 0.2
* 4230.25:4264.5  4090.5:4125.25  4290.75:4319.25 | -4.9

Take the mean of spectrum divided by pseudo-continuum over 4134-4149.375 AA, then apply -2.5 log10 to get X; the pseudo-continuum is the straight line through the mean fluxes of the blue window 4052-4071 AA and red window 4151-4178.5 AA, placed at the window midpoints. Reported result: 0.09 mag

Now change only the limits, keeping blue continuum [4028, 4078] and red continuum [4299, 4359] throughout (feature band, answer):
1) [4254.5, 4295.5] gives -0.123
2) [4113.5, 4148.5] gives 0.004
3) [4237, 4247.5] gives -0.189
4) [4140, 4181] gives 0.001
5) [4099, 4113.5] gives 0.166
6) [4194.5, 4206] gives -0.084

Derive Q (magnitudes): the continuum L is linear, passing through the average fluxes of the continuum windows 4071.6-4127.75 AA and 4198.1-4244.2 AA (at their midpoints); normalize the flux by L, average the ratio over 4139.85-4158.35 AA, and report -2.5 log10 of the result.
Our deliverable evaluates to 0.08 mag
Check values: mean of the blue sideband 20.9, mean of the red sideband 23.6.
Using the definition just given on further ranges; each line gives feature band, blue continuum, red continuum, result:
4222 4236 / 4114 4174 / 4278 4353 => -0.05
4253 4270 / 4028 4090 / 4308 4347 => -0.18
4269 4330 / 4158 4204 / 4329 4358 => -0.07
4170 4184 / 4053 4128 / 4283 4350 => 0.02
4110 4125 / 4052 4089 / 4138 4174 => 0.00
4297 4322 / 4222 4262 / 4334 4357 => -0.01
